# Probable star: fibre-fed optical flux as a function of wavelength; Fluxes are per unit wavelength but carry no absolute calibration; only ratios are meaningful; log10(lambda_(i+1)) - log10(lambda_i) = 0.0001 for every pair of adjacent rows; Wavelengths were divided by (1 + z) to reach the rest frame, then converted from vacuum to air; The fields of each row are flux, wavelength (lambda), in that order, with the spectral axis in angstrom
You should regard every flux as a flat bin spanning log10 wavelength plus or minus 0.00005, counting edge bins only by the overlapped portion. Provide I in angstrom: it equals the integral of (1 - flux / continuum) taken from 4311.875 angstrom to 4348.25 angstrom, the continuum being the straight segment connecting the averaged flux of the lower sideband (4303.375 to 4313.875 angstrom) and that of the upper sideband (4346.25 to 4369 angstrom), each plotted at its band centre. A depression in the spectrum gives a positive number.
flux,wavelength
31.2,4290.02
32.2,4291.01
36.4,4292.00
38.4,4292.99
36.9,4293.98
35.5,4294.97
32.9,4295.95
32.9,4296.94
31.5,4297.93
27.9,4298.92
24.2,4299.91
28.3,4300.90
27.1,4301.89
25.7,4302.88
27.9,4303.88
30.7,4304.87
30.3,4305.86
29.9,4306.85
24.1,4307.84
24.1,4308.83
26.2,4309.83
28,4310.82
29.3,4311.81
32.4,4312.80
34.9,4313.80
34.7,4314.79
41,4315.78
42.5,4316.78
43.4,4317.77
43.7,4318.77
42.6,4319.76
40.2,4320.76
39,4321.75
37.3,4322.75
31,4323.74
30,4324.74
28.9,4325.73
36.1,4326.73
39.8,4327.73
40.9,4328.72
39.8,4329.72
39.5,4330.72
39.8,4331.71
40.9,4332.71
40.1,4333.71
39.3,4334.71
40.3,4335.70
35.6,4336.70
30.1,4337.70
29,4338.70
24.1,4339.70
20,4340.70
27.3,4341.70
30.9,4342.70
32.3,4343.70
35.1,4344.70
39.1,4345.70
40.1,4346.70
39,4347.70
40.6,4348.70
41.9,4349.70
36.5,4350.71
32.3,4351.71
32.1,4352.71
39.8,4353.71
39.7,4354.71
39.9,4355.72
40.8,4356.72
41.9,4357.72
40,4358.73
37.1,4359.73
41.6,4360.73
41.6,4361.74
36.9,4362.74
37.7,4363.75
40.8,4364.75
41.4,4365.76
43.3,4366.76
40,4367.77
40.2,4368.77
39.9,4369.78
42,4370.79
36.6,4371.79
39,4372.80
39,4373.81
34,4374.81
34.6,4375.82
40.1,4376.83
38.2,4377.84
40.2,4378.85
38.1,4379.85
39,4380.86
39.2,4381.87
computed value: -3.3 angstrom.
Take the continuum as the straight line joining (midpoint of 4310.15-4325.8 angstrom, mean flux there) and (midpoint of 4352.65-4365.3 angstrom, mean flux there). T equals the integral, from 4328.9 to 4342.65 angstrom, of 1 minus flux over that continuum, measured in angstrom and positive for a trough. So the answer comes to 1.2 angstrom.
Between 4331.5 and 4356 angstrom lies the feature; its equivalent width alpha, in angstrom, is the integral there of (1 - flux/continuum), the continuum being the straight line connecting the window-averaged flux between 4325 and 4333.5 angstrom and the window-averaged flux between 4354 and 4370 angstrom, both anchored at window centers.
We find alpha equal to 2.3 angstrom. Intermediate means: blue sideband 38.1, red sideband 40.2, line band 35.3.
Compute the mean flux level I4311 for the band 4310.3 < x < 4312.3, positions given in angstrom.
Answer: 28.7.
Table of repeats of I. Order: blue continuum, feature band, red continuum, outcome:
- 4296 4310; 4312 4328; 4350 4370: -2.96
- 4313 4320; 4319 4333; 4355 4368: 0.84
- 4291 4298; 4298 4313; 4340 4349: 2.97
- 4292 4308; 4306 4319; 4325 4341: -0.25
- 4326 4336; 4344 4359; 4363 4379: 0.29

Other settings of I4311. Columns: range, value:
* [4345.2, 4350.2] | 40.2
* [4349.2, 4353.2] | 35.7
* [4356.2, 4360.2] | 40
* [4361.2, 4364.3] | 38.8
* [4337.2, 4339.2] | 29.5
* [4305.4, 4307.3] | 30.1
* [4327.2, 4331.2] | 39.9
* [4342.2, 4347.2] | 35.5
